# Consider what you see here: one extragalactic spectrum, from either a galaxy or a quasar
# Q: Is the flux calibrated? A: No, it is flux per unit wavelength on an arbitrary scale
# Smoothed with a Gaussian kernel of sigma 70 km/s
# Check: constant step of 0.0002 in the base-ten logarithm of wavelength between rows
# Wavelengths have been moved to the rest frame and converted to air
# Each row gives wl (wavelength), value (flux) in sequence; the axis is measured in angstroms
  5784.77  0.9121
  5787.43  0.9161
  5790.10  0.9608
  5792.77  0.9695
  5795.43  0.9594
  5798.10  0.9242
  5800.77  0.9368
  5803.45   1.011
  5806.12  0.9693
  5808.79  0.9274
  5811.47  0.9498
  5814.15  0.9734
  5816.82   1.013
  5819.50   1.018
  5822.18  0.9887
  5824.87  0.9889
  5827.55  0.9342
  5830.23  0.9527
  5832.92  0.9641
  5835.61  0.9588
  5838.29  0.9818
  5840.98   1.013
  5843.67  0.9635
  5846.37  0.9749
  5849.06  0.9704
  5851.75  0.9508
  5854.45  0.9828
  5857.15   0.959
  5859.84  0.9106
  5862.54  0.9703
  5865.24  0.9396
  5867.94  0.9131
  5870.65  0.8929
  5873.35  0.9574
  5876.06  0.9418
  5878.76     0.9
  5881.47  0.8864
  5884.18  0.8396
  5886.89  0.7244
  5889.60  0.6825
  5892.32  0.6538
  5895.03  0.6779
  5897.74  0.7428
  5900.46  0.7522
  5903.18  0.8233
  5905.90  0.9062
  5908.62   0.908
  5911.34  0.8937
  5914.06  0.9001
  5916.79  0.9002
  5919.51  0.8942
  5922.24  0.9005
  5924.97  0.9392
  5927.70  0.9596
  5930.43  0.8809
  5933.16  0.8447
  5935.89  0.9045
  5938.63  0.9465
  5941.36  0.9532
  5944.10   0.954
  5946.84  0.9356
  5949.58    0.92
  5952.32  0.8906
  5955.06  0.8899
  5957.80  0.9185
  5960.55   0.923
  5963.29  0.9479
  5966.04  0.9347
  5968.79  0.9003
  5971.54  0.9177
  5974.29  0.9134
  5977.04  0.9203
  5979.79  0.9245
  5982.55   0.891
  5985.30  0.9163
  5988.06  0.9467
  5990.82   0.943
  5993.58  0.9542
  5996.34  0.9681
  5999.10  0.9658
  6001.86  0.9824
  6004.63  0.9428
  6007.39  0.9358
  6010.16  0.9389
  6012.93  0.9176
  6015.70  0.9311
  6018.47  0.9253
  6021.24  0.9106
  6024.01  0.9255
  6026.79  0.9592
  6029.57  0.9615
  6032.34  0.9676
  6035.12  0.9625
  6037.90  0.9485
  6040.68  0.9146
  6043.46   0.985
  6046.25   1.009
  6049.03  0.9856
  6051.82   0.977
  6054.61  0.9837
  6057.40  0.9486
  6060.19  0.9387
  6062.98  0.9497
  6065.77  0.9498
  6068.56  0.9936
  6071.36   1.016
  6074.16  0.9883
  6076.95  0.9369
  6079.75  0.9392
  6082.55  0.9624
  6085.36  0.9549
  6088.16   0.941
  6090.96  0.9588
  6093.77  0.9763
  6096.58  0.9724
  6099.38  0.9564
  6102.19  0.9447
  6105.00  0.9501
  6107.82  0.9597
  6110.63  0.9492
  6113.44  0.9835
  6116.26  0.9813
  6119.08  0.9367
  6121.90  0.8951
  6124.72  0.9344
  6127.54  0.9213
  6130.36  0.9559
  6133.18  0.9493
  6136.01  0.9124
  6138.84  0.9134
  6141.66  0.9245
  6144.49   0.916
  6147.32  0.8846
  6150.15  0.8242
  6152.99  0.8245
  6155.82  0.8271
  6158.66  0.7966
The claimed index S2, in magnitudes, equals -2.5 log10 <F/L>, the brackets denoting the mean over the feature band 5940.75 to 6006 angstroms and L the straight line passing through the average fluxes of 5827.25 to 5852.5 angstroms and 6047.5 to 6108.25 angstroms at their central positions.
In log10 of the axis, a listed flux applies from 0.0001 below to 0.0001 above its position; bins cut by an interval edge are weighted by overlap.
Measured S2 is 0.04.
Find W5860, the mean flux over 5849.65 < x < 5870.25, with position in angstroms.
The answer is 0.945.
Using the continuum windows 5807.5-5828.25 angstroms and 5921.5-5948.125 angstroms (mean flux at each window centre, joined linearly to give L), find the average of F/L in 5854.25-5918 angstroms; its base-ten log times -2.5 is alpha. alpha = 0.10 mag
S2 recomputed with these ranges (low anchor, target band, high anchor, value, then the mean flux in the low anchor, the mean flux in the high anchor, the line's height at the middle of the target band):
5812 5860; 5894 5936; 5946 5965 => 0.09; 0.973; 0.918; 0.937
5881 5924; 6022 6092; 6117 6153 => -0.10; 0.818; 0.912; 0.88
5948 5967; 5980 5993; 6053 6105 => 0.00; 0.918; 0.962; 0.928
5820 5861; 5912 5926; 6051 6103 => 0.07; 0.968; 0.963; 0.966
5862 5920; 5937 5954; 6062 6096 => -0.06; 0.848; 0.964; 0.881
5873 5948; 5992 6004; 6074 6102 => -0.07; 0.863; 0.957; 0.909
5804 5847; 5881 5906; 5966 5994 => 0.25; 0.974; 0.922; 0.951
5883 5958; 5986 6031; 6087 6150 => -0.06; 0.861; 0.939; 0.896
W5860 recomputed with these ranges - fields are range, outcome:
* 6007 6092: 0.956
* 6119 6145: 0.926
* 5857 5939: 0.867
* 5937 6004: 0.932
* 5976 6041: 0.94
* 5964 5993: 0.922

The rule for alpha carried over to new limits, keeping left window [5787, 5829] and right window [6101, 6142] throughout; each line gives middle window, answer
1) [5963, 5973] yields 0.04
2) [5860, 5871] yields 0.04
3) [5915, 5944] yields 0.05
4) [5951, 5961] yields 0.06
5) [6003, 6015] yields 0.02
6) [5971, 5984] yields 0.05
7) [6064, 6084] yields -0.03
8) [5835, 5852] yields -0.01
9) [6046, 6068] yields -0.02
